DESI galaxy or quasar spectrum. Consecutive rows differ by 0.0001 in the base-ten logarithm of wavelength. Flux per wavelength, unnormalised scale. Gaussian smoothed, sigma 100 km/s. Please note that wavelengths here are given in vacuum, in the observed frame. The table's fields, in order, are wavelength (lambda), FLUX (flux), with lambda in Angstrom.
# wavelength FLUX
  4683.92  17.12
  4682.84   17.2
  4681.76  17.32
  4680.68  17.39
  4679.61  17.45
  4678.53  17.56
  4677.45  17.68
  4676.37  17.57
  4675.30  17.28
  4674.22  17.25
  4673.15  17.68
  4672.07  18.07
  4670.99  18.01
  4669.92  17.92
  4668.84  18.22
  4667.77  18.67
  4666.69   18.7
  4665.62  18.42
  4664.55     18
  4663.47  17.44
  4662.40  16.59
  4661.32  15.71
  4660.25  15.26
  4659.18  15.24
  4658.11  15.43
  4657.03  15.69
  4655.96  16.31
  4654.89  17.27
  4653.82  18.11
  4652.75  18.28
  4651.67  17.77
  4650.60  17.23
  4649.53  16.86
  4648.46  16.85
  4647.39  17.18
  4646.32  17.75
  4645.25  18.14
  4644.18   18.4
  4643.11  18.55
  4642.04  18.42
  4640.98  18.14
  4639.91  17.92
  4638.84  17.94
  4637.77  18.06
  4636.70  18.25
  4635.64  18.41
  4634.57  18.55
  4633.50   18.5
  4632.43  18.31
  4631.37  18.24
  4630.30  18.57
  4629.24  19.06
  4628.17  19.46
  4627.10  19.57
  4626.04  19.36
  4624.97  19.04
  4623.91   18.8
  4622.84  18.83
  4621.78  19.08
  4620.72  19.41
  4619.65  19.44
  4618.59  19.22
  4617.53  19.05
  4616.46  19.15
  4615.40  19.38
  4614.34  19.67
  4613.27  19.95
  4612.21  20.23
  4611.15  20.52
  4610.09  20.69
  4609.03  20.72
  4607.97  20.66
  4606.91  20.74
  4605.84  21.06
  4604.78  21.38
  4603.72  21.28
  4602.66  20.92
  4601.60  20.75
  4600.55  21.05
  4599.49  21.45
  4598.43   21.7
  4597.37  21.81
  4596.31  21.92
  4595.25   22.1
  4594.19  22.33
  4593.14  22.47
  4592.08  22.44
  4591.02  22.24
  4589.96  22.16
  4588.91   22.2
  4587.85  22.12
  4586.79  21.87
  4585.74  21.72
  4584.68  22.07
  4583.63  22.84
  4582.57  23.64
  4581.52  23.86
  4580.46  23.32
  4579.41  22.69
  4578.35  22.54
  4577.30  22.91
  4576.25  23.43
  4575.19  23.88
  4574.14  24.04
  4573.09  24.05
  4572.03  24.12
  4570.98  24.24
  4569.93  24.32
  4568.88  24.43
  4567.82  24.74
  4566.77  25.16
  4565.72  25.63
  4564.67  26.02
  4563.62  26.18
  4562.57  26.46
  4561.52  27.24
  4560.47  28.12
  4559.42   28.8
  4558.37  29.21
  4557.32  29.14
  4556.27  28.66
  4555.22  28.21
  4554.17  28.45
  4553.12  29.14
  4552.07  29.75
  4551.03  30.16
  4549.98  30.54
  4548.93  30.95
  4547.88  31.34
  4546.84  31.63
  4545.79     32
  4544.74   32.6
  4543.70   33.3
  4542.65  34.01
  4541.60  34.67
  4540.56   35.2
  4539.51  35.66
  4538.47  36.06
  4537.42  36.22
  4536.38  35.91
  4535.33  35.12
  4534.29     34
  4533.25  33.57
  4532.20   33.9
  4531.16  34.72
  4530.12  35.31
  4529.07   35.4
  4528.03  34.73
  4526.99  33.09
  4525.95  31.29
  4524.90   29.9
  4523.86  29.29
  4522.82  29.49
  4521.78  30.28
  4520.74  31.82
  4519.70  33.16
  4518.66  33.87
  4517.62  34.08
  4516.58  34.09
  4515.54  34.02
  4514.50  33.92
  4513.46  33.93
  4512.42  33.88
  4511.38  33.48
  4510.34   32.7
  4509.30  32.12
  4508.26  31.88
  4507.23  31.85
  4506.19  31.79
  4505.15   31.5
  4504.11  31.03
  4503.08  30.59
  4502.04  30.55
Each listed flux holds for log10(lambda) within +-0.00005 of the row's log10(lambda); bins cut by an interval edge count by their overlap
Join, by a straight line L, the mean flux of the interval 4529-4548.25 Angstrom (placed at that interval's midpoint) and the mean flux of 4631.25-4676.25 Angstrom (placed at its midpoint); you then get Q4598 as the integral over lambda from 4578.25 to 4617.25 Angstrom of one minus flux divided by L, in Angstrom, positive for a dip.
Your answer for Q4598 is 6.3 Angstrom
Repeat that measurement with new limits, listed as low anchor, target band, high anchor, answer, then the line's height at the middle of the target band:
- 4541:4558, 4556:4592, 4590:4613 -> 2.67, 26.4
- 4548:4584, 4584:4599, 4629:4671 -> 0.94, 23.6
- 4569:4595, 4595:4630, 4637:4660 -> 0.39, 20.4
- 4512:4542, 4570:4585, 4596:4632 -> 1.35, 25.8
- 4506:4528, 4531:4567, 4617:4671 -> -2.75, 28.8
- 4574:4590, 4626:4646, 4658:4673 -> 0.81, 19.3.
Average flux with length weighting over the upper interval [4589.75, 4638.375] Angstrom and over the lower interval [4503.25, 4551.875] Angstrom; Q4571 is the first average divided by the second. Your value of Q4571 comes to 0.6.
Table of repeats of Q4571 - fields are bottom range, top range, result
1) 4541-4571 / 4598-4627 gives 0.70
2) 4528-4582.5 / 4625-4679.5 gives 0.61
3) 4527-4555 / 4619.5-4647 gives 0.56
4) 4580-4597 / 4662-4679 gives 0.79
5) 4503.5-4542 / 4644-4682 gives 0.52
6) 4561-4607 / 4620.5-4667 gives 0.78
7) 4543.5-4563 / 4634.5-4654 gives 0.60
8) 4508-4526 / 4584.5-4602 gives 0.68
